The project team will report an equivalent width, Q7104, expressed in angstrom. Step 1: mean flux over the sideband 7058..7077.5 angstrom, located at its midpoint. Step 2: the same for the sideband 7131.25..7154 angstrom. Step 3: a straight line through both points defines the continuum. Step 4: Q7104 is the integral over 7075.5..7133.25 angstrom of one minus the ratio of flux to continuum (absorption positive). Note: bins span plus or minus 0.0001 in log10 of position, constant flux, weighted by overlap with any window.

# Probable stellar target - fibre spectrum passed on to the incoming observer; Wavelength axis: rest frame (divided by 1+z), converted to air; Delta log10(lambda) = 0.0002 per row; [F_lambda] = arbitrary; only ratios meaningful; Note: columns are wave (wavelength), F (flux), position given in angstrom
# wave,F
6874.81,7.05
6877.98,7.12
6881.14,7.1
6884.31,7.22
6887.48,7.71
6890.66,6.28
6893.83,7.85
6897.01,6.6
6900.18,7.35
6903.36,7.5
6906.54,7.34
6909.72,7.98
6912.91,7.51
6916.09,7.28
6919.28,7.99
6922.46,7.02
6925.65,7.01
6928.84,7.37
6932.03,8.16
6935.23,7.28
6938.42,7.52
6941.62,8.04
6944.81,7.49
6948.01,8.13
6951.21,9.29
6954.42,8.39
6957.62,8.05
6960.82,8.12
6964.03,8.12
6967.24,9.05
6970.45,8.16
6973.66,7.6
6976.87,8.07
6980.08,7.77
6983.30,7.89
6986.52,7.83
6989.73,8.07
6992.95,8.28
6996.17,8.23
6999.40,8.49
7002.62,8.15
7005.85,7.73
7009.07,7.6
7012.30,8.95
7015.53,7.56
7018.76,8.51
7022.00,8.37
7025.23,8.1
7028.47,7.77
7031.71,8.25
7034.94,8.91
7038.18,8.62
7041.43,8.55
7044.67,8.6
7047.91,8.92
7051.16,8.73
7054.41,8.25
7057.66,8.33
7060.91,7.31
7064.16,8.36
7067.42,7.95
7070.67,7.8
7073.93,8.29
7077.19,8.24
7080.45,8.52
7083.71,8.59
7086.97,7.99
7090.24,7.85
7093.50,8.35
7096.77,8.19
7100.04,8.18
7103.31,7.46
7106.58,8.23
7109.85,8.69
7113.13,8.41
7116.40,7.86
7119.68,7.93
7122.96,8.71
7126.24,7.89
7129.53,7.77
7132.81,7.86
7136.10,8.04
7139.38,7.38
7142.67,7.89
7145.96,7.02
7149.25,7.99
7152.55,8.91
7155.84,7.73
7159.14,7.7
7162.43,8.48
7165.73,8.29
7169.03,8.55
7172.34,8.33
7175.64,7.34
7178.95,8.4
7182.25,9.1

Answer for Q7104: -1.7 angstrom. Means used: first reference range 8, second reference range 7.86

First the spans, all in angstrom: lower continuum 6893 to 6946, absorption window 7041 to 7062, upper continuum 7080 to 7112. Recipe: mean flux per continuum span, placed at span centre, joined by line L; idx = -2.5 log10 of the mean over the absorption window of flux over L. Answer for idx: -0.051 mag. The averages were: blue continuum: 7.48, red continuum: 8.2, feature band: 8.4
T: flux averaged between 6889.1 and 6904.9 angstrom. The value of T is 7.12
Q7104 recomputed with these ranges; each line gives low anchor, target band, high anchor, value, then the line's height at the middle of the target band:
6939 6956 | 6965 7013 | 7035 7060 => 1.4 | 8.36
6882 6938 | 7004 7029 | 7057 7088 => -0.7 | 7.87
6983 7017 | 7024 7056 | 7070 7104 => -1.4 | 8.12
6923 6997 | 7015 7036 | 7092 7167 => -0.6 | 8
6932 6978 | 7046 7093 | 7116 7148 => -1.8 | 7.93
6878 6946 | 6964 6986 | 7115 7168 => -1.5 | 7.56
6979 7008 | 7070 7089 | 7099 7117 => -0.3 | 8.13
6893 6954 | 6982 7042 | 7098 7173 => -3.0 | 7.81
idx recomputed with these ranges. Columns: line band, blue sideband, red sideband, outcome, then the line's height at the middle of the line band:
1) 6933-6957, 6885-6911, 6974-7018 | -0.05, 7.66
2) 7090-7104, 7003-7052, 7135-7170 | 0.01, 8.14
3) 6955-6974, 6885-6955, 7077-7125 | -0.07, 7.73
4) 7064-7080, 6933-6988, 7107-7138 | 0.00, 8.1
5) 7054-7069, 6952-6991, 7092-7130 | 0.02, 8.14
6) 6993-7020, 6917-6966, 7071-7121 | -0.02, 8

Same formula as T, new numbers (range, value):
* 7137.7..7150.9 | 7.57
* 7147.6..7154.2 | 8.45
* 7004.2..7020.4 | 8.07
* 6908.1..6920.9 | 7.69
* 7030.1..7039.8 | 8.6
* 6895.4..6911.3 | 7.36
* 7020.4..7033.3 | 8.12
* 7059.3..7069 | 7.87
